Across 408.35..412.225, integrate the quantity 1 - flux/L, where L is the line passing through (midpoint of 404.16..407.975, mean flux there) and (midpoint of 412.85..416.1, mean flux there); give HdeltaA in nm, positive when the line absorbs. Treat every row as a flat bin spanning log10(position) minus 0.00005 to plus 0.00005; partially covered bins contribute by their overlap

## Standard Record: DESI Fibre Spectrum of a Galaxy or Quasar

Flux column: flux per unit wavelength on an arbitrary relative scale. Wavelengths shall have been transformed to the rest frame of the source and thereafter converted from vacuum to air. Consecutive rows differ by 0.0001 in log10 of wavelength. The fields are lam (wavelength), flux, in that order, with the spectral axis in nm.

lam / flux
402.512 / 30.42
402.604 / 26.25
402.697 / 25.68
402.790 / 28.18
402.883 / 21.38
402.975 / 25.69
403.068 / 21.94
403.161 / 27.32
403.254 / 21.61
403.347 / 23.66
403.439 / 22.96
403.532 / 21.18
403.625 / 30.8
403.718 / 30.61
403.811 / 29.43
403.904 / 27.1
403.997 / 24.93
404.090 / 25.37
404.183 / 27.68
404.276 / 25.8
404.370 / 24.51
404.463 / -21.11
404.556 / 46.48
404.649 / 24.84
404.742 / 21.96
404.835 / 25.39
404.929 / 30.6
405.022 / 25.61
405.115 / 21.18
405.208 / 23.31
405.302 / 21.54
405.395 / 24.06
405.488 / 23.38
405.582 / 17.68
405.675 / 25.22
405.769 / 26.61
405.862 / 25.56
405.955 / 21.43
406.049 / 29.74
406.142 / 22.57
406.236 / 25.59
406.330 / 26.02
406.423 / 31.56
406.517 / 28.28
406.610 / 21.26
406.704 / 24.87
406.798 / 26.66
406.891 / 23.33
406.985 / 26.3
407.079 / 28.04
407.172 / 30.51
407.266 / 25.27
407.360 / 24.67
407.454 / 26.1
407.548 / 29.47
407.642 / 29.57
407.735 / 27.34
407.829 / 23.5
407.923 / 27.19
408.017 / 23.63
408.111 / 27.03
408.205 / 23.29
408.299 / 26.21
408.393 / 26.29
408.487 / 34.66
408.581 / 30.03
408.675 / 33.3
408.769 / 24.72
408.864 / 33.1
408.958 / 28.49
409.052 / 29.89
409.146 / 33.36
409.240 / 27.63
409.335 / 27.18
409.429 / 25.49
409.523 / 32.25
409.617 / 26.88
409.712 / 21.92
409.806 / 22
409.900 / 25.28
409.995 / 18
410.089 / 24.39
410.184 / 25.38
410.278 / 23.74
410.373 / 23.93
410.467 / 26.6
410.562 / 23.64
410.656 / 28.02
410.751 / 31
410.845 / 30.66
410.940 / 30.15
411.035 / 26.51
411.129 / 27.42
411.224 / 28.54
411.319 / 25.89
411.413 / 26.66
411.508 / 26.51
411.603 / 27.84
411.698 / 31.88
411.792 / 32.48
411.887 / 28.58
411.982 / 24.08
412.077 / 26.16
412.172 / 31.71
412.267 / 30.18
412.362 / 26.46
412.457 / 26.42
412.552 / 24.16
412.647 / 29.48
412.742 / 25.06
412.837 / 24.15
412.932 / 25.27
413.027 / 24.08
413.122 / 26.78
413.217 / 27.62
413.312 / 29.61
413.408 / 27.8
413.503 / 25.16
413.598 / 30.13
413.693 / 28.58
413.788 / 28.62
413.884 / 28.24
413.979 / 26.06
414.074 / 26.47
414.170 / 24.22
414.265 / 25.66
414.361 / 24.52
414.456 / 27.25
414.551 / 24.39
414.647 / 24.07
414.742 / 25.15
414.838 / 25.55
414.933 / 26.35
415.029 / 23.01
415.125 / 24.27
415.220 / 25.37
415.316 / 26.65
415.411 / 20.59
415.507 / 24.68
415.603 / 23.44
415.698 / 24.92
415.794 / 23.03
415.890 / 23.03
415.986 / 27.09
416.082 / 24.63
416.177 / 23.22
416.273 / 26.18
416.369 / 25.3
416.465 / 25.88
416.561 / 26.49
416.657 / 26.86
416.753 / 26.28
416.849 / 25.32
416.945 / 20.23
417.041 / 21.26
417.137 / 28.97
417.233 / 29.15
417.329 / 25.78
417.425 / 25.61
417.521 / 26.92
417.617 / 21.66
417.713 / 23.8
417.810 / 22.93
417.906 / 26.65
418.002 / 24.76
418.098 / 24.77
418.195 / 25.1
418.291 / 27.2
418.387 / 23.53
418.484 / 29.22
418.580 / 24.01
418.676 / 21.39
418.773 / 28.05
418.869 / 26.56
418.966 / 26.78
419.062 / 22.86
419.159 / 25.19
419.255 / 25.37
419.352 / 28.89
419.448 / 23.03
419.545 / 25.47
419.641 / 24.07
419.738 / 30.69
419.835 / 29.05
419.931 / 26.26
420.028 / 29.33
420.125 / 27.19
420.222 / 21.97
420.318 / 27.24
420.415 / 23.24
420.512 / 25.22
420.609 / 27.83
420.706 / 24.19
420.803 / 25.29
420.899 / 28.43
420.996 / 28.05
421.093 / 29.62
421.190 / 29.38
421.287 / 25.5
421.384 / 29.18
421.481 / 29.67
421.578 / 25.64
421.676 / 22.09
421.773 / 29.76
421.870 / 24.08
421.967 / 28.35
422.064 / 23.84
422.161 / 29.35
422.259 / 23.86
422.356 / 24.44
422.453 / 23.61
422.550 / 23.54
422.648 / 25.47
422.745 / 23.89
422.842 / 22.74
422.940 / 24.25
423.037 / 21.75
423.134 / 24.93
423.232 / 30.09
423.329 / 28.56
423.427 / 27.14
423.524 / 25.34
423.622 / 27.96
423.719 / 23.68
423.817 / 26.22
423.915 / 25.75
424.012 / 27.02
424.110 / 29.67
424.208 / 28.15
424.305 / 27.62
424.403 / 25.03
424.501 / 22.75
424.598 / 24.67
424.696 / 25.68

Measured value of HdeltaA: -0.36 nm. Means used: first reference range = 24.9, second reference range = 25.6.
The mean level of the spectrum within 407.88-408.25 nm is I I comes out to 25.3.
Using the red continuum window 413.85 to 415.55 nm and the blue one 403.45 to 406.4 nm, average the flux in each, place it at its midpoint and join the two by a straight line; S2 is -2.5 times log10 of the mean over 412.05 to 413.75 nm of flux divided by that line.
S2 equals -0.09 mag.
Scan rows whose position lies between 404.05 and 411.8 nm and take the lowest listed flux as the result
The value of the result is -21.11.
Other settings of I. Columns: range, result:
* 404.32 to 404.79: 19.4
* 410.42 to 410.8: 27.4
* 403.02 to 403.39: 23.6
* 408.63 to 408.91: 30.3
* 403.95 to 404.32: 26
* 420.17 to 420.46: 24.2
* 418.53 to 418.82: 24.5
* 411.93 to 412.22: 27.3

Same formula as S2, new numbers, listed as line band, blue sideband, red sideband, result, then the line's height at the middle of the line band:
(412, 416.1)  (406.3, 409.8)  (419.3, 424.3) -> 0.040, 26.9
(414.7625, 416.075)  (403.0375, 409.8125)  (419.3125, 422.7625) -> 0.072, 26.1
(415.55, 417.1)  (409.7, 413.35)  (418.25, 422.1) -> 0.080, 26.5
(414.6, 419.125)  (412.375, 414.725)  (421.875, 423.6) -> 0.044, 26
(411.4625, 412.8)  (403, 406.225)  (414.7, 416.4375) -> -0.143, 24.5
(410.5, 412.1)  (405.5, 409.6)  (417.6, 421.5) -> -0.053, 26.7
